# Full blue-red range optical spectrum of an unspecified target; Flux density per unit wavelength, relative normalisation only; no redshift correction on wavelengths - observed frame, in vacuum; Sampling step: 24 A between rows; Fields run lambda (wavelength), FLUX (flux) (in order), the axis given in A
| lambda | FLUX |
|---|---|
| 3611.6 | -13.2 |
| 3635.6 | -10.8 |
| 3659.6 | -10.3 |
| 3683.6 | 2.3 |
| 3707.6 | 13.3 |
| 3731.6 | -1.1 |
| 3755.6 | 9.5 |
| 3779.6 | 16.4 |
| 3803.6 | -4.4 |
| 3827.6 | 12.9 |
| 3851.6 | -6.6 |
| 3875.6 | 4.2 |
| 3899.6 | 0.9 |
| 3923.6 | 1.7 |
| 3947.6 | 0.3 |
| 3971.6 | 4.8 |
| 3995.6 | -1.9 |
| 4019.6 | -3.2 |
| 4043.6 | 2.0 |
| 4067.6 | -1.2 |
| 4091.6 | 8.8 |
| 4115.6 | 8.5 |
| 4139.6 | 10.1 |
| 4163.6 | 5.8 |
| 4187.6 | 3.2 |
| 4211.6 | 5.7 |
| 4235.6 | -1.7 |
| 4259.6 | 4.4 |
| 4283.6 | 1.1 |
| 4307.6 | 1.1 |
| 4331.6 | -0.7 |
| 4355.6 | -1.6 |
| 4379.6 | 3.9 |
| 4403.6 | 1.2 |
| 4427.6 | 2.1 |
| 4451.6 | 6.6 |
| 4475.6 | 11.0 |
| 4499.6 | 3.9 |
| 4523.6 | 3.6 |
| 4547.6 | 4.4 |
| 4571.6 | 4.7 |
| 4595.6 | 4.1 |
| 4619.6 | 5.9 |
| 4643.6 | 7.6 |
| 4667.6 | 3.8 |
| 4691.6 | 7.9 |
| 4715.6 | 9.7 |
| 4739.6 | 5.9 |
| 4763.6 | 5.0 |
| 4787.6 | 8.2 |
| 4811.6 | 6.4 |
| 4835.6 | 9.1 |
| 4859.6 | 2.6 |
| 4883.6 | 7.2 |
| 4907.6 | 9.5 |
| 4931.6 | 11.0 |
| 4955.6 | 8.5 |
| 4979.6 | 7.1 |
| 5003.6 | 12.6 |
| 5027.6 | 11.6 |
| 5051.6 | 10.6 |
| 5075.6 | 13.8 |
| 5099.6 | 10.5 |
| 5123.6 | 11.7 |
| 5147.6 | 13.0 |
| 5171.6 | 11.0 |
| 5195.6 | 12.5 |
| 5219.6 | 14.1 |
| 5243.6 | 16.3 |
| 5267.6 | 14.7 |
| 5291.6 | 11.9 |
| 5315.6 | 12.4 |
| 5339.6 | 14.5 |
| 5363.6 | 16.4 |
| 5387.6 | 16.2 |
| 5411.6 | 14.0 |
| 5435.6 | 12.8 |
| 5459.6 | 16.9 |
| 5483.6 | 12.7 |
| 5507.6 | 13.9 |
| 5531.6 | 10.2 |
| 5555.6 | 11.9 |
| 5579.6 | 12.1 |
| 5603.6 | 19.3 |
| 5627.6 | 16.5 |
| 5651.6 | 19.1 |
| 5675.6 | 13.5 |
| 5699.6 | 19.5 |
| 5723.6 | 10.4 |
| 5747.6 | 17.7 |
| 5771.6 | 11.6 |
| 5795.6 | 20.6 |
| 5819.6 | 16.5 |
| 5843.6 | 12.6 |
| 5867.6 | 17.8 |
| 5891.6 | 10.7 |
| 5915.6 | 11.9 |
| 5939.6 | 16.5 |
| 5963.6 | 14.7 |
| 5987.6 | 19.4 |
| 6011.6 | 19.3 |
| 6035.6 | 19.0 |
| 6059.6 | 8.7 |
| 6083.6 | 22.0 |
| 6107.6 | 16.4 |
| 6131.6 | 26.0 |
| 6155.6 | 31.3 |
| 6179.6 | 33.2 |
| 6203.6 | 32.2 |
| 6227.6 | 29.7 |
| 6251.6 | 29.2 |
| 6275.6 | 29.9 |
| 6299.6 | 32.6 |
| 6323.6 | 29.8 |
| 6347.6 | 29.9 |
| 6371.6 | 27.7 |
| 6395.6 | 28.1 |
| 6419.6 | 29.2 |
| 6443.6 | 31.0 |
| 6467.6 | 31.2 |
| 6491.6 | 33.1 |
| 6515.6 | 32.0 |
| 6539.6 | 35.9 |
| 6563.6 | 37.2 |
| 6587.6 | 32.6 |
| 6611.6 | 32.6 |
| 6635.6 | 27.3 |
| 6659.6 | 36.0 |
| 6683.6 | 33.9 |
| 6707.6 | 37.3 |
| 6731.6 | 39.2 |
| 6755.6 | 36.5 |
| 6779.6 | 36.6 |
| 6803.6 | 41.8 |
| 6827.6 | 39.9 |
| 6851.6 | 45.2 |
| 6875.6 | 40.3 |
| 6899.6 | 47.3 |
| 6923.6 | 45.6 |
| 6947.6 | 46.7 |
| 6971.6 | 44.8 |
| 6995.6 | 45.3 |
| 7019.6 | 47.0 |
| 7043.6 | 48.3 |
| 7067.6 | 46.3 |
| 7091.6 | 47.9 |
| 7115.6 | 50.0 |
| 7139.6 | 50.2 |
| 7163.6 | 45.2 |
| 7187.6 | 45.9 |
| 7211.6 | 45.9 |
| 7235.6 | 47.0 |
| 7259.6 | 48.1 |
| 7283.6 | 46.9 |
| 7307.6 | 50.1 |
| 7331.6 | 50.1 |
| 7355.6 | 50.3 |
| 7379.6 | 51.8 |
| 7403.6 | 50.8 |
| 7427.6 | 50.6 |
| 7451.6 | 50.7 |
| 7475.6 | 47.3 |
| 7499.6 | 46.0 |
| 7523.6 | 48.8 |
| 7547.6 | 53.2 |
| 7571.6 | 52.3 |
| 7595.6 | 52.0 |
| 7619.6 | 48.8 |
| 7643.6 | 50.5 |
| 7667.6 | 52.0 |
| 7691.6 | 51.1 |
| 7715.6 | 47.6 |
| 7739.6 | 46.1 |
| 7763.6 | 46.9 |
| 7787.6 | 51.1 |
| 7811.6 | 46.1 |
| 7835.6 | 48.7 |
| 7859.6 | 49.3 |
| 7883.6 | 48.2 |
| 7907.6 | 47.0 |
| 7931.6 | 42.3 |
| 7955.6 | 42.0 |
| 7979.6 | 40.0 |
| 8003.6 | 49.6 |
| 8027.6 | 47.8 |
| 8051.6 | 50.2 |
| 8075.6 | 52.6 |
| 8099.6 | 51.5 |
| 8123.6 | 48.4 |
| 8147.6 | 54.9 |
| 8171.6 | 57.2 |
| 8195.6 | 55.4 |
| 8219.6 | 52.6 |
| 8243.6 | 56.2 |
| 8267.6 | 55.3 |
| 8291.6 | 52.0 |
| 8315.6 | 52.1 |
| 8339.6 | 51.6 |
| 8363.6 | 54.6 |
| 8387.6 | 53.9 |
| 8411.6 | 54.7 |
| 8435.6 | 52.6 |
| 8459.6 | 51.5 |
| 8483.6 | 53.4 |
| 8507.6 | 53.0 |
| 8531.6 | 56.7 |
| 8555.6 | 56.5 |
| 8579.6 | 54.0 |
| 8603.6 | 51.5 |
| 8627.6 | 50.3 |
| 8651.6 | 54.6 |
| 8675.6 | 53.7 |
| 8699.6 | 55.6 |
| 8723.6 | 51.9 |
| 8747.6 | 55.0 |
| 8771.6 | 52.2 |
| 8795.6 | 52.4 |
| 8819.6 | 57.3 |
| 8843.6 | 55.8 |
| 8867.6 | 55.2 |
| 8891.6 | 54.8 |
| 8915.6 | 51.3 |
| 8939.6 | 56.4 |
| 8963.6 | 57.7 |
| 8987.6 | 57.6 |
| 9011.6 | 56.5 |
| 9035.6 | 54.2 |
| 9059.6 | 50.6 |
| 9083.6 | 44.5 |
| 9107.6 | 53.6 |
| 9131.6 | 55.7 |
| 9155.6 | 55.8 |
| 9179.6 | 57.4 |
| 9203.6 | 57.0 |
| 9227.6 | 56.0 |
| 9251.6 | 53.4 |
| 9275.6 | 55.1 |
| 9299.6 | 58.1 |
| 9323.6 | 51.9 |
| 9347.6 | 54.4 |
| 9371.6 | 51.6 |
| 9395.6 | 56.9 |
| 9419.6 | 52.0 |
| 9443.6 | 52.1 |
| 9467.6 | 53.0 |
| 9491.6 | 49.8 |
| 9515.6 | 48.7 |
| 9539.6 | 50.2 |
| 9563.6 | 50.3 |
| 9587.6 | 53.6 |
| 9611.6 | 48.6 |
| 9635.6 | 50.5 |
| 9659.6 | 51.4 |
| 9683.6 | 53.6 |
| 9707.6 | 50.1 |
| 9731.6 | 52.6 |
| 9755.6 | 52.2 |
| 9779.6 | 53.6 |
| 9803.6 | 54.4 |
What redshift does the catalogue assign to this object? 0.540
